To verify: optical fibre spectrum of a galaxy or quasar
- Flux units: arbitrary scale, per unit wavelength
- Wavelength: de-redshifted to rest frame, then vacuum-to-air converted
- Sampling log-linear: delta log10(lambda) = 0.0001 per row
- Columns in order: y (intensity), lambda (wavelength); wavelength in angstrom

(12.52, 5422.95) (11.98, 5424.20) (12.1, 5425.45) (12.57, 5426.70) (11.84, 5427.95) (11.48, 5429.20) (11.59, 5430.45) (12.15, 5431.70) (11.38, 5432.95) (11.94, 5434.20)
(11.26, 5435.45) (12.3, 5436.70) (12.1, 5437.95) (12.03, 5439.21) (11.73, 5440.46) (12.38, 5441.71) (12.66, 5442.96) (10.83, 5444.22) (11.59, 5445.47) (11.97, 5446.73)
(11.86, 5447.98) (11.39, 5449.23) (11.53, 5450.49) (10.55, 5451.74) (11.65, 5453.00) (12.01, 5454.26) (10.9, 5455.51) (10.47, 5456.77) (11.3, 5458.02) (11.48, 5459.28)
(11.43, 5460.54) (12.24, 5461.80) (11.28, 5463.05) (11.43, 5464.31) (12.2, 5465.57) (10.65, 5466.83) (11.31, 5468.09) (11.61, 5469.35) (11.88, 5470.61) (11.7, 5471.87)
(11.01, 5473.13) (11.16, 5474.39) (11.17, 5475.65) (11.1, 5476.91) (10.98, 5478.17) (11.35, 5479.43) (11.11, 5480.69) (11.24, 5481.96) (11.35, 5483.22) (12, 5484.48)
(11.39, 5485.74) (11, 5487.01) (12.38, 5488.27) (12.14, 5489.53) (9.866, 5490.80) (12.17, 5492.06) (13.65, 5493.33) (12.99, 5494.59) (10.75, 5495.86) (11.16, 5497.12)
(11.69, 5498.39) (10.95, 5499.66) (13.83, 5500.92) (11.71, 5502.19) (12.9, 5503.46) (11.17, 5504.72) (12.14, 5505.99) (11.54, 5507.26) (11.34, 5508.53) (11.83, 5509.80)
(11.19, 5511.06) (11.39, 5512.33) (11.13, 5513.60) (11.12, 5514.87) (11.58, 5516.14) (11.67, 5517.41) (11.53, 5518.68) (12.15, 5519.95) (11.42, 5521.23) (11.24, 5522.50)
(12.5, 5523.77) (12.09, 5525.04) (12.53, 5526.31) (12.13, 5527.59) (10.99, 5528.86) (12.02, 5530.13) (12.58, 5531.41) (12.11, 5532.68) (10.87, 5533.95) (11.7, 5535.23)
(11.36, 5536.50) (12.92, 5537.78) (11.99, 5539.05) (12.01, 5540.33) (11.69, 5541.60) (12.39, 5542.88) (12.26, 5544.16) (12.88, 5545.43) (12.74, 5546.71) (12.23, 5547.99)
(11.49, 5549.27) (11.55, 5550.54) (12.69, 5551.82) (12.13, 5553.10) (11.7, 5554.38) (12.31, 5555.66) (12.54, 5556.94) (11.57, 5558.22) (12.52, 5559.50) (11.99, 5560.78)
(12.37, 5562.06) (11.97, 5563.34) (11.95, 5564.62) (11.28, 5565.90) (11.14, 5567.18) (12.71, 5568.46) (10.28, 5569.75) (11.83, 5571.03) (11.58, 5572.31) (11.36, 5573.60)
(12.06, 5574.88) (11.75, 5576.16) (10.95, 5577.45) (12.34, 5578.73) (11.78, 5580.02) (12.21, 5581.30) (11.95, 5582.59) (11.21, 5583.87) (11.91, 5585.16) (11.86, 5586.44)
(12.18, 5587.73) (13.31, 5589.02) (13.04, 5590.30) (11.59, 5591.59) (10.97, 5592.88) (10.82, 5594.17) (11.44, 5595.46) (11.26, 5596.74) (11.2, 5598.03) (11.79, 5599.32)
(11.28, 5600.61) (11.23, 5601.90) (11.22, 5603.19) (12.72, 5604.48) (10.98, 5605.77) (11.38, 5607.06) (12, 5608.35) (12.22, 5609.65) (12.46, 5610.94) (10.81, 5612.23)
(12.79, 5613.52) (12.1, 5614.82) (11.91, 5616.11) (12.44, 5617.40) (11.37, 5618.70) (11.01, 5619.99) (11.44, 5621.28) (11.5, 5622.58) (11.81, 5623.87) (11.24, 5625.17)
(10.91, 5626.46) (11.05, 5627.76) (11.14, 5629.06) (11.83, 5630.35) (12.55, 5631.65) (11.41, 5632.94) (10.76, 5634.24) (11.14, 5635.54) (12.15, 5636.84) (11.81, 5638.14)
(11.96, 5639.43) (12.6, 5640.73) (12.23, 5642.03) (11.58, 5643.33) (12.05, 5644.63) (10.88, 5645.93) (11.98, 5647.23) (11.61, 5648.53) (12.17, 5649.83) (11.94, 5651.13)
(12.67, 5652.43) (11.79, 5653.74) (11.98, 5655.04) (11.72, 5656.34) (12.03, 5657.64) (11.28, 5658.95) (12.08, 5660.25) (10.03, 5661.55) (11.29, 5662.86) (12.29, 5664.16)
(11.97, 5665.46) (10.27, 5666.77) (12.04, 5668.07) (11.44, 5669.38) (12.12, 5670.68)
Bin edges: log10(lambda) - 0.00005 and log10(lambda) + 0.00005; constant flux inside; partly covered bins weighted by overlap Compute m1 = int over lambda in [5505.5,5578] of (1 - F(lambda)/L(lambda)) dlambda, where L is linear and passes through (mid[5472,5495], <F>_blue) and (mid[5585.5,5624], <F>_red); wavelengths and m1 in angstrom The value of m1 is -1.2 angstrom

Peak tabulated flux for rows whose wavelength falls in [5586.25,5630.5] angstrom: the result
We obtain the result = 13.31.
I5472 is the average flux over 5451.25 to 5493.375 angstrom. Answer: 11.4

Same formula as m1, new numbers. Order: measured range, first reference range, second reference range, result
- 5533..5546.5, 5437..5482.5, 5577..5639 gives -0.5 angstrom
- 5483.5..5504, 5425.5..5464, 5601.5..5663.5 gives -0.4 angstrom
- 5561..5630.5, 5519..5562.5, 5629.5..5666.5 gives 1.2 angstrom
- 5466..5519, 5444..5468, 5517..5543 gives 0.4 angstrom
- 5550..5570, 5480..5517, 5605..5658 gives -0.4 angstrom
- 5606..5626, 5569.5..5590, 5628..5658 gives 0.1 angstrom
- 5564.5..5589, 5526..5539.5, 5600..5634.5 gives 0.0 angstrom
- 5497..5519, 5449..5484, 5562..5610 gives -0.4 angstrom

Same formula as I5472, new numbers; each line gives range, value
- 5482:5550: 11.8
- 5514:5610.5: 11.8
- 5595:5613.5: 11.6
